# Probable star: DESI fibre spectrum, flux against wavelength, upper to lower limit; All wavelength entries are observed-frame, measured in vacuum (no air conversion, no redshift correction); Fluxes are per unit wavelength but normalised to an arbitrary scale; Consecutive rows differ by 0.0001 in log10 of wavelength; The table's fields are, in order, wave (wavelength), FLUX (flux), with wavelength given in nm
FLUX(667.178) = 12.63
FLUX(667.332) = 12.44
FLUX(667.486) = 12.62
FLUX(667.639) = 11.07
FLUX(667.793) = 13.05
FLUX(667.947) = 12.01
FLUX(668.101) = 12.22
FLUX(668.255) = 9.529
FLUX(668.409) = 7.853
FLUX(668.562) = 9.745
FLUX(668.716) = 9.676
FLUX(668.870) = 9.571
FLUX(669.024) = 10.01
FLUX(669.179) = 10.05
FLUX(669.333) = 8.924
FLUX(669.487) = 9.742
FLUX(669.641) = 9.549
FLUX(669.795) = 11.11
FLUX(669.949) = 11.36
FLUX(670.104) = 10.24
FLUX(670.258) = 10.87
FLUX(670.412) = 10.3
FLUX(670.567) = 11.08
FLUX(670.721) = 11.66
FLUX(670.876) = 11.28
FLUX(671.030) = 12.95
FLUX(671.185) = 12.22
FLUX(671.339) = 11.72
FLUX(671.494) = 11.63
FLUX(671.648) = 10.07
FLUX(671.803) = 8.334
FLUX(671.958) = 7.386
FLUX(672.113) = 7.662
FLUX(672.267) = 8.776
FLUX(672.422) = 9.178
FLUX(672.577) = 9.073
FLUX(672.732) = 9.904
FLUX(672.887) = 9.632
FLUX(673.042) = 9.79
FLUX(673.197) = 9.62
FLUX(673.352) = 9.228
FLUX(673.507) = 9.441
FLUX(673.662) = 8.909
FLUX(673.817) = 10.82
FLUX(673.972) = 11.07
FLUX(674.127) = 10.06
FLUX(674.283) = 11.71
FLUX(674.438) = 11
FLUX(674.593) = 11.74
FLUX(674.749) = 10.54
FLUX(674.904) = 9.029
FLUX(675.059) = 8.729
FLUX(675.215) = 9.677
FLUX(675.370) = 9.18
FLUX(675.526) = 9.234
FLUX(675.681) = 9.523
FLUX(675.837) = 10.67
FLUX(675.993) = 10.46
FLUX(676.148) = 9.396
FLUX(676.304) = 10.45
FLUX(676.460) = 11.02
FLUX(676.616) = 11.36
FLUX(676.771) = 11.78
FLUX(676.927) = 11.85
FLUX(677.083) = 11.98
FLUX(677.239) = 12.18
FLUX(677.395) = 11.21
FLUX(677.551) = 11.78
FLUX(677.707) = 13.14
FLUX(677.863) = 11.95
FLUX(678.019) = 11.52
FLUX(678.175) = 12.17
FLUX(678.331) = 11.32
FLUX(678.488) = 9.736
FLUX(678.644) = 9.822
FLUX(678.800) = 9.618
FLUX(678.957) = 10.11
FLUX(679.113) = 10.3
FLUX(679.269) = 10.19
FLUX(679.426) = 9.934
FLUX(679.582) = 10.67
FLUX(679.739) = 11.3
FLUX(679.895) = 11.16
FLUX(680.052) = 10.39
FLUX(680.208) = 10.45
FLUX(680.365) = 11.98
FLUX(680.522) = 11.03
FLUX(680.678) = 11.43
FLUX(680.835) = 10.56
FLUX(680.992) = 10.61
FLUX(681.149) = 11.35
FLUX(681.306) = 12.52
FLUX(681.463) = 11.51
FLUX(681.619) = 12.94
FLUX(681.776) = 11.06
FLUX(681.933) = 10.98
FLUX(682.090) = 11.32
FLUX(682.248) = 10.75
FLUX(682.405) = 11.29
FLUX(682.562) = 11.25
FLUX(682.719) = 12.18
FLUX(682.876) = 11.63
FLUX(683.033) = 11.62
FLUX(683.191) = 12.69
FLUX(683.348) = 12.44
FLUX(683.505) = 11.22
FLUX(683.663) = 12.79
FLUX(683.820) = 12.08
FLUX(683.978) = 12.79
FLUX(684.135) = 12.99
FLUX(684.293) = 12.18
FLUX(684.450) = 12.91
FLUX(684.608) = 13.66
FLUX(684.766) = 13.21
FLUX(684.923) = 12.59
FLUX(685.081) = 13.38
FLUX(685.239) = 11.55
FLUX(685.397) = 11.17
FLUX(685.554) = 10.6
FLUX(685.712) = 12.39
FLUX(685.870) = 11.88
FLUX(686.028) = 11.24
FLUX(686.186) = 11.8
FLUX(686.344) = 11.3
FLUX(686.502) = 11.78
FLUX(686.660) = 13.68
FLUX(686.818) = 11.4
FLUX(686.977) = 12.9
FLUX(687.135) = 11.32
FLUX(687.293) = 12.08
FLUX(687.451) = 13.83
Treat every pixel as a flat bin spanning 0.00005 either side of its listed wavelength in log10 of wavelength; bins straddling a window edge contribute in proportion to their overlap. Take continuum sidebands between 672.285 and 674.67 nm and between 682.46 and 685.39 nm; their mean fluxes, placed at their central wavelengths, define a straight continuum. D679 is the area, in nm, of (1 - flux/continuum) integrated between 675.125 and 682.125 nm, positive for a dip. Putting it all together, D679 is 0.15 nm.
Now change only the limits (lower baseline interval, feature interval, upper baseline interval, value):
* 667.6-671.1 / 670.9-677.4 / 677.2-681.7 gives 0.36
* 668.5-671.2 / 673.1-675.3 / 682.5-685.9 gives 0.19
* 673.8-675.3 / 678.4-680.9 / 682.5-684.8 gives 0.21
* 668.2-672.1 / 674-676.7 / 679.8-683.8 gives 0.14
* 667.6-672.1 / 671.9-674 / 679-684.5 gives 0.28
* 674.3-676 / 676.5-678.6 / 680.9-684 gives -0.21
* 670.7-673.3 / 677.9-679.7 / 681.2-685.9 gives 0.11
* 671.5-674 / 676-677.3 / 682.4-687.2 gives -0.12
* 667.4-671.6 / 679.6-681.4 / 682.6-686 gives 0.11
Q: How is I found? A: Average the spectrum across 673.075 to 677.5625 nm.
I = 10.4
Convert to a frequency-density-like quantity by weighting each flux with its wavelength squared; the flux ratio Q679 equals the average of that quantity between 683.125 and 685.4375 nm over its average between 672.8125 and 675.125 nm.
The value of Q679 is 1.28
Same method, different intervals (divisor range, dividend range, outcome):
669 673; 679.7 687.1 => 1.21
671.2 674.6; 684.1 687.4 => 1.28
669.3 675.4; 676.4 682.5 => 1.13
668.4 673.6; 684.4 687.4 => 1.27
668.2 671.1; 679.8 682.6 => 1.13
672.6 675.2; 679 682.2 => 1.12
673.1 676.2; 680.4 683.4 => 1.18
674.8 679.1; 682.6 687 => 1.17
